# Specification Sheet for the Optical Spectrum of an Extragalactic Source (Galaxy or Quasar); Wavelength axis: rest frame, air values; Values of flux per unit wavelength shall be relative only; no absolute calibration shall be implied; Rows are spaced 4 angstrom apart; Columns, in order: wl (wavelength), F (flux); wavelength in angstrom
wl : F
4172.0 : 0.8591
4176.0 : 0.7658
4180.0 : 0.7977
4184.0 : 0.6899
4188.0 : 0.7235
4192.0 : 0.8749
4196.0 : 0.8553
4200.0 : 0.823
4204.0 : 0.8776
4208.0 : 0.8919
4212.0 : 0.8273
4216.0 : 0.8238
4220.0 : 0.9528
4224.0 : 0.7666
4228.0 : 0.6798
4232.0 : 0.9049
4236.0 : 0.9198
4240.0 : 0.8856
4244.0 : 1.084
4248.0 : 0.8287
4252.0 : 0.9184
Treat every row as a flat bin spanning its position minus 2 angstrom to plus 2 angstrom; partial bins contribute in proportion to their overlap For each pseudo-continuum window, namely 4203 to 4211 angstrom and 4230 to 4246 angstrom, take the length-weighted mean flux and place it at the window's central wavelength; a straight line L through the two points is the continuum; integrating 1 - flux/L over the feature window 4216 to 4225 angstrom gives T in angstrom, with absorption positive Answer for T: 0.5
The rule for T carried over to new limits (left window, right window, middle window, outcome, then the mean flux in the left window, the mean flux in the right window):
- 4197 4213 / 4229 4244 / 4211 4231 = 1.6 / 0.857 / 0.913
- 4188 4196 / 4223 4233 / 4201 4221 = -1.7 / 0.832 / 0.773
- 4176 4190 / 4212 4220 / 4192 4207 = -1.1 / 0.741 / 0.857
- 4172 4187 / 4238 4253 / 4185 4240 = 0.4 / 0.764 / 0.93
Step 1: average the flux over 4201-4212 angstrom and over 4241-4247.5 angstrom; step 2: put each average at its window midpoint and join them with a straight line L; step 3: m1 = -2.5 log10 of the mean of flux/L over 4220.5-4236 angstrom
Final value 0.153 mag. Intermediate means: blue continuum 0.869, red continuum 0.995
